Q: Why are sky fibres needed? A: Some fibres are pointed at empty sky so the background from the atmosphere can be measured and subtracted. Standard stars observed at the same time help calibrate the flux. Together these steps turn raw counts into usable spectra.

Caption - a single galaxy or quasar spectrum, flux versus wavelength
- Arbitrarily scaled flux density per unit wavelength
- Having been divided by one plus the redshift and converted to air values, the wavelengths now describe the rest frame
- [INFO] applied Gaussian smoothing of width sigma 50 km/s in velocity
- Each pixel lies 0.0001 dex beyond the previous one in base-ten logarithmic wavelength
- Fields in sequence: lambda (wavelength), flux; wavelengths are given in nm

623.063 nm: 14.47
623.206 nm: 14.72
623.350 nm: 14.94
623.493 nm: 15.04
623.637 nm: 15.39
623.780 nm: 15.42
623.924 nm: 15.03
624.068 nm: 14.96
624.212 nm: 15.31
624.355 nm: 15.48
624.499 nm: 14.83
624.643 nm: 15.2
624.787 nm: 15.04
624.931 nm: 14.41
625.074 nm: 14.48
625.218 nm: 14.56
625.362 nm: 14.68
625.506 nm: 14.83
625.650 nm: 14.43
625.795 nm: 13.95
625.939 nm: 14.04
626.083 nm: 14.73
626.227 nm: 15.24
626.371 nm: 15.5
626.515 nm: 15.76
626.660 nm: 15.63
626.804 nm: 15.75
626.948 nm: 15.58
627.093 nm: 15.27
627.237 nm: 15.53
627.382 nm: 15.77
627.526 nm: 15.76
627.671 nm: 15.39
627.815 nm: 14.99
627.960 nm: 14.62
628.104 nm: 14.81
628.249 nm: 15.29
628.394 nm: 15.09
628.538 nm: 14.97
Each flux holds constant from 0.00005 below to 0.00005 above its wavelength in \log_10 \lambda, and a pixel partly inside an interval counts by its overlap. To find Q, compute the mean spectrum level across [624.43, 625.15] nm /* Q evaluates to 14.8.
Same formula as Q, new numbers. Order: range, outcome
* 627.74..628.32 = 14.9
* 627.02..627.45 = 15.5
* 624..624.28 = 15.1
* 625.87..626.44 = 14.9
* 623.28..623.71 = 15.2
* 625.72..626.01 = 14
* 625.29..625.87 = 14.5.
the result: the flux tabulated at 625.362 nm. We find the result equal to 14.68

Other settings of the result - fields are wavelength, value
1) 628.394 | 15.09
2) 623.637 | 15.39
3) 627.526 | 15.76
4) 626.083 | 14.73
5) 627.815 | 14.99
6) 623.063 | 14.47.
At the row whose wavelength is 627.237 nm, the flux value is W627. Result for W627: 15.53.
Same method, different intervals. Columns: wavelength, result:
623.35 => 14.94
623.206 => 14.72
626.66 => 15.63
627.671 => 15.39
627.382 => 15.77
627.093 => 15.27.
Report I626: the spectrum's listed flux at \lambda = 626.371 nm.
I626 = 15.5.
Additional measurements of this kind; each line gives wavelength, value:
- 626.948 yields 15.58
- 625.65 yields 14.43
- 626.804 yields 15.75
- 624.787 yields 15.04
